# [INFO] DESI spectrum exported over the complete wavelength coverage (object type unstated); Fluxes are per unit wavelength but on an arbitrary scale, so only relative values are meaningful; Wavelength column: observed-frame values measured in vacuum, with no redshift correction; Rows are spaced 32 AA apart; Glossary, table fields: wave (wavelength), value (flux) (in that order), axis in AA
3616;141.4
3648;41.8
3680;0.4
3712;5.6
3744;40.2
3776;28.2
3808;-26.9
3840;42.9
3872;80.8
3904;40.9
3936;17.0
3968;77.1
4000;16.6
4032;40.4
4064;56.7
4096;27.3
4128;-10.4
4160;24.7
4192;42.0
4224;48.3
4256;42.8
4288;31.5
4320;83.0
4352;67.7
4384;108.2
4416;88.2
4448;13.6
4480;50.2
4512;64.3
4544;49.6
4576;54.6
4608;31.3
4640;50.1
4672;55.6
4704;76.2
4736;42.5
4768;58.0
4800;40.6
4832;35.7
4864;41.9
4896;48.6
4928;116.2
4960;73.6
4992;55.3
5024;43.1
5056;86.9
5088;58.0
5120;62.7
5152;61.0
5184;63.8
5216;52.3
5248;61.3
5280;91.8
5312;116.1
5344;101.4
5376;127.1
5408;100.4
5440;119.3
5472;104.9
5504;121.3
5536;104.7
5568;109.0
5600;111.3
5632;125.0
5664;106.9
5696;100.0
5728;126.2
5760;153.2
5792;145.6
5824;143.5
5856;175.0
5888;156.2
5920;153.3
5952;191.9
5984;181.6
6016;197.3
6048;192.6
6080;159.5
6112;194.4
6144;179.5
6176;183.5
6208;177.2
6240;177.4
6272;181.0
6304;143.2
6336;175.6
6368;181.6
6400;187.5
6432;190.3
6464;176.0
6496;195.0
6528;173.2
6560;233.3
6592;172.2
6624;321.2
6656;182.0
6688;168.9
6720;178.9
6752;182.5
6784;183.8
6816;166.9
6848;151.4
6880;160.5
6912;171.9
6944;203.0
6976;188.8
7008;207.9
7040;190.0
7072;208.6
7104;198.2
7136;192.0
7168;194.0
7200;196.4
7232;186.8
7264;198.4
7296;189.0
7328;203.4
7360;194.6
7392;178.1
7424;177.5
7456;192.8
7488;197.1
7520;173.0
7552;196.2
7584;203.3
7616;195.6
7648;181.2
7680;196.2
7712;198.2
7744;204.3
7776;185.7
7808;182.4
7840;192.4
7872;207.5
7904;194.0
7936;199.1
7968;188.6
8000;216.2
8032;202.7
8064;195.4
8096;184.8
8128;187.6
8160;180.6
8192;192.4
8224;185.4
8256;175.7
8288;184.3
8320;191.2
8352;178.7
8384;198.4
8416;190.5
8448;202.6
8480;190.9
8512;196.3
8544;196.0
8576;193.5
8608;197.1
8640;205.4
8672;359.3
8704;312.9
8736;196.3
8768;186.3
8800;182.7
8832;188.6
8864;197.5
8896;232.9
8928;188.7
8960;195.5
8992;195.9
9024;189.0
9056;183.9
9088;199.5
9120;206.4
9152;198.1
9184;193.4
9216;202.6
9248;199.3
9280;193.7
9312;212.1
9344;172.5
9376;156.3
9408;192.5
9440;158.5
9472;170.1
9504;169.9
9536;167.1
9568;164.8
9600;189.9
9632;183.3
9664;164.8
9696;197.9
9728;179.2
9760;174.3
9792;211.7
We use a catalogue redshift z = 0.32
